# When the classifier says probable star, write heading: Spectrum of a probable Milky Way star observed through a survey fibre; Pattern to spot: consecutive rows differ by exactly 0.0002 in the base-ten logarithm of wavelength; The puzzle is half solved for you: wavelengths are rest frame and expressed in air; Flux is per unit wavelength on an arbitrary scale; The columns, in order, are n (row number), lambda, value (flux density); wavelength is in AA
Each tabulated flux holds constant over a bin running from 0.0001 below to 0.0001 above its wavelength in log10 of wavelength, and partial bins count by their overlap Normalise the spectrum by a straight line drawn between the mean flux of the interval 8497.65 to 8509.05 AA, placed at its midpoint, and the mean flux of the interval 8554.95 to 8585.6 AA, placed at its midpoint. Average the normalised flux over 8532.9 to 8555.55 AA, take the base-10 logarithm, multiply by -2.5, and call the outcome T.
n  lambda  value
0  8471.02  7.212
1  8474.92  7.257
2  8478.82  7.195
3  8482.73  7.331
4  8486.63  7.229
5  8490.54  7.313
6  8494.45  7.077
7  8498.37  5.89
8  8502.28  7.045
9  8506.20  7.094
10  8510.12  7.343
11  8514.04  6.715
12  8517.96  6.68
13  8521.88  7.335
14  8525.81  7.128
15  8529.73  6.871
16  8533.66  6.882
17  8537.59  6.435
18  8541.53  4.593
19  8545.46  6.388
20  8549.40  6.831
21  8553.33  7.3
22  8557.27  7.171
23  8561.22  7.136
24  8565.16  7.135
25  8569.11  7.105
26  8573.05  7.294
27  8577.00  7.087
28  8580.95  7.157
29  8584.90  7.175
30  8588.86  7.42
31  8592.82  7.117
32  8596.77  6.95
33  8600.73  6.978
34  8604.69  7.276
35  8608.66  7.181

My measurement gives 0.10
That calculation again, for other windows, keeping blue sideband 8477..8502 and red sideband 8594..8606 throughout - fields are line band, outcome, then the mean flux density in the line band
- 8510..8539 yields 0.02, 6.91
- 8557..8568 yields -0.01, 7.13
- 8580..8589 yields -0.03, 7.22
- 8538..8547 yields 0.25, 5.61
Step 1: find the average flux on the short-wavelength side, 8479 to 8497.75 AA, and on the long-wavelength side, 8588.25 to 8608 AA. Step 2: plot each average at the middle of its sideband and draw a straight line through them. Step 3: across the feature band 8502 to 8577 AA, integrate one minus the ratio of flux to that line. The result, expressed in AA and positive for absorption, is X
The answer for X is 2.8 AA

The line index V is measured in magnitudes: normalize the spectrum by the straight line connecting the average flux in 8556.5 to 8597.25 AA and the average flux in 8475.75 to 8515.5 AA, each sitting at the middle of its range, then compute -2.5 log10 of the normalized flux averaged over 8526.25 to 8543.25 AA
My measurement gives 0.13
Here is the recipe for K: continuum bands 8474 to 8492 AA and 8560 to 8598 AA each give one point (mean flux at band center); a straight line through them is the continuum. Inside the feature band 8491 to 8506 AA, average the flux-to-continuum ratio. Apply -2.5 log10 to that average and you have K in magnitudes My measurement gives 0.072 mag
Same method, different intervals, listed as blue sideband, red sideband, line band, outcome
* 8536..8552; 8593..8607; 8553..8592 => -0.09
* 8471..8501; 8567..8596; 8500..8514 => 0.00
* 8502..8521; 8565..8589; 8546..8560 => 0.01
